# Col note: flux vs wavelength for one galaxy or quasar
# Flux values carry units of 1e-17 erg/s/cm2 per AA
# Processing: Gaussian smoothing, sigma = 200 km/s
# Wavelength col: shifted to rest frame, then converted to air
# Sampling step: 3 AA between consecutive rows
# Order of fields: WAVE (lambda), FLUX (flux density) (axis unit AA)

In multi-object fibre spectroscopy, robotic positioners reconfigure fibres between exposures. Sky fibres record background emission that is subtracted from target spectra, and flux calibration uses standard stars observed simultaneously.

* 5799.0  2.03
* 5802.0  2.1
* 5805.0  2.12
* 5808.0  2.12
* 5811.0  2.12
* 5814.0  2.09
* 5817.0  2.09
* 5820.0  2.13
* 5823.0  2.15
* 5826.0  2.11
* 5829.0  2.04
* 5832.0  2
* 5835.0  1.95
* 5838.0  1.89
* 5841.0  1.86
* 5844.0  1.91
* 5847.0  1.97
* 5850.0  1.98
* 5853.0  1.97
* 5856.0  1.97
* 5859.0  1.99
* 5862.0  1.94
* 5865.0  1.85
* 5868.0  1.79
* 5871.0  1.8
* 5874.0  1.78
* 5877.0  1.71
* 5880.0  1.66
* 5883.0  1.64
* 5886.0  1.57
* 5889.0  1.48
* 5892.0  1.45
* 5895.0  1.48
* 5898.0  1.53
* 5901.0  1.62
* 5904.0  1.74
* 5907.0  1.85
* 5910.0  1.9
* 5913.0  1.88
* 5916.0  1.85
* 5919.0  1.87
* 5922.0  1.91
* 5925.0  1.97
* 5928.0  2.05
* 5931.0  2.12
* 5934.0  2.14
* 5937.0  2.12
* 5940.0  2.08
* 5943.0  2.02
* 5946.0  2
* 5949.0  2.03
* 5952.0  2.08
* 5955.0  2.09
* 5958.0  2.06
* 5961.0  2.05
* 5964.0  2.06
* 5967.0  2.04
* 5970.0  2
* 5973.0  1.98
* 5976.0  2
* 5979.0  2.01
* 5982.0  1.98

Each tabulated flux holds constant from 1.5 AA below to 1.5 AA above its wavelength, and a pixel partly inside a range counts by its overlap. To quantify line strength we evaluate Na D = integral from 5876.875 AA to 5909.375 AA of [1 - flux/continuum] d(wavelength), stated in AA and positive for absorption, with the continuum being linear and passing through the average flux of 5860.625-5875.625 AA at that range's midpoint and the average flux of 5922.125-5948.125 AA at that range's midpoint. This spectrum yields 5.1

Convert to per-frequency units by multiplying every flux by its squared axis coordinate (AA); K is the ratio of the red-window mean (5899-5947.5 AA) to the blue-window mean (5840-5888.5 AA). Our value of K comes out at 1.08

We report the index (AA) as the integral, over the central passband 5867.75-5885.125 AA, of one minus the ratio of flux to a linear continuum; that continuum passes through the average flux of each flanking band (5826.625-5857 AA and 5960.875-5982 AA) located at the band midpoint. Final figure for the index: 2.2 AA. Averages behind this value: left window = 1.96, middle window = 1.72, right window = 2.02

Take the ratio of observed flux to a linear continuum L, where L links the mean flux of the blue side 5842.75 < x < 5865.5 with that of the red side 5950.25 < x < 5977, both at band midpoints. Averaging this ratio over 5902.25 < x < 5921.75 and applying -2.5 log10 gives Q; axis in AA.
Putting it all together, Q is 0.08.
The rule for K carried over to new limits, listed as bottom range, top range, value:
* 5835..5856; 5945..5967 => 1.10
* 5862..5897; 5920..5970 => 1.26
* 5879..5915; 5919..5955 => 1.25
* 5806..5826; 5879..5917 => 0.81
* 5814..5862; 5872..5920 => 0.86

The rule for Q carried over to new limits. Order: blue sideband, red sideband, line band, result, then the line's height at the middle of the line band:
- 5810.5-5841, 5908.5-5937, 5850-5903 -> 0.16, 2.01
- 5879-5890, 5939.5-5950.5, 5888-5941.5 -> -0.01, 1.81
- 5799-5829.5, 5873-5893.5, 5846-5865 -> -0.09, 1.81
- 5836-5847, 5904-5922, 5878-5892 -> 0.19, 1.88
